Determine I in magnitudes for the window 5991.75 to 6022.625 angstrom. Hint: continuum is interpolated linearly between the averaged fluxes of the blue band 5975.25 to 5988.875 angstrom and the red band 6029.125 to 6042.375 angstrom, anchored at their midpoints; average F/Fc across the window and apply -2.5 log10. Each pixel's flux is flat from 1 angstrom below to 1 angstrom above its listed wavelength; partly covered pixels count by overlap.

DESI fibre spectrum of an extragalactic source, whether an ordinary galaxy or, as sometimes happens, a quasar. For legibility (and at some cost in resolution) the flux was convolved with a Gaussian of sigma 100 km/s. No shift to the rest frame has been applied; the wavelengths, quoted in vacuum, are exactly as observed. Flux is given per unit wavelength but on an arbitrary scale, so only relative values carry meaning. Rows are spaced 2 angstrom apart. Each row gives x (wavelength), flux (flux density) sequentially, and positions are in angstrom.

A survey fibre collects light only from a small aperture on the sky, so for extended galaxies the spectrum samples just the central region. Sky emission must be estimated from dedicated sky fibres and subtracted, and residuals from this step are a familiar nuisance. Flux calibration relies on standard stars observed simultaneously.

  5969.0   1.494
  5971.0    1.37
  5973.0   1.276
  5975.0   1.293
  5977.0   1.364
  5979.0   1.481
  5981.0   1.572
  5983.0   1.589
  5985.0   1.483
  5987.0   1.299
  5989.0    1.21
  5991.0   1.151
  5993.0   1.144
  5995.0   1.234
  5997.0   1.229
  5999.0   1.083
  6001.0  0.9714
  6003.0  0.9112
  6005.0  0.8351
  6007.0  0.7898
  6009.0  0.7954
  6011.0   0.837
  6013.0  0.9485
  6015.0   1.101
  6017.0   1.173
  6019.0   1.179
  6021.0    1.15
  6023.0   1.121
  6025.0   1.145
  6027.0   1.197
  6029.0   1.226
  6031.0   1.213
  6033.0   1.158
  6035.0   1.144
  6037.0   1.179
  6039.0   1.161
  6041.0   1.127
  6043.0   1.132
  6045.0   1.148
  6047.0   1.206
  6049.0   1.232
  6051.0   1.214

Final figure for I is 0.263 mag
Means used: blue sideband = 1.44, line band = 1.03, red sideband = 1.17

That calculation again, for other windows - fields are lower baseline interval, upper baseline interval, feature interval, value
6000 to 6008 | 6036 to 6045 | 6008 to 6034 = -0.092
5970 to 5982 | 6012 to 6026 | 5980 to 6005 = 0.060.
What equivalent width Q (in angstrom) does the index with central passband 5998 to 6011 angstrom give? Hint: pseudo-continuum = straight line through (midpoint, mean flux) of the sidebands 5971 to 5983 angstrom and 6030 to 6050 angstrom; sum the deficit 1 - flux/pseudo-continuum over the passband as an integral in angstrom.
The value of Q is 4.1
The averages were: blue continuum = 1.41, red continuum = 1.17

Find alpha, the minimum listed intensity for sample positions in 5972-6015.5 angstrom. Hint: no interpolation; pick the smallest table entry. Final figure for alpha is 0.7898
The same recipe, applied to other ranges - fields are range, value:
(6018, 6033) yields 1.121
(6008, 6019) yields 0.7954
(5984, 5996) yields 1.144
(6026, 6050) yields 1.127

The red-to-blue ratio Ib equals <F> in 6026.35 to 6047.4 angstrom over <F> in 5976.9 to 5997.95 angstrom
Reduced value 0.9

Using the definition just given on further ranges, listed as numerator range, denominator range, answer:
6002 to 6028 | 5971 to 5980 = 0.75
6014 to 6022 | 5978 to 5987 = 0.76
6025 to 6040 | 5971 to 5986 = 0.82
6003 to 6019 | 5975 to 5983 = 0.64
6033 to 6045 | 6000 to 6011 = 1.34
